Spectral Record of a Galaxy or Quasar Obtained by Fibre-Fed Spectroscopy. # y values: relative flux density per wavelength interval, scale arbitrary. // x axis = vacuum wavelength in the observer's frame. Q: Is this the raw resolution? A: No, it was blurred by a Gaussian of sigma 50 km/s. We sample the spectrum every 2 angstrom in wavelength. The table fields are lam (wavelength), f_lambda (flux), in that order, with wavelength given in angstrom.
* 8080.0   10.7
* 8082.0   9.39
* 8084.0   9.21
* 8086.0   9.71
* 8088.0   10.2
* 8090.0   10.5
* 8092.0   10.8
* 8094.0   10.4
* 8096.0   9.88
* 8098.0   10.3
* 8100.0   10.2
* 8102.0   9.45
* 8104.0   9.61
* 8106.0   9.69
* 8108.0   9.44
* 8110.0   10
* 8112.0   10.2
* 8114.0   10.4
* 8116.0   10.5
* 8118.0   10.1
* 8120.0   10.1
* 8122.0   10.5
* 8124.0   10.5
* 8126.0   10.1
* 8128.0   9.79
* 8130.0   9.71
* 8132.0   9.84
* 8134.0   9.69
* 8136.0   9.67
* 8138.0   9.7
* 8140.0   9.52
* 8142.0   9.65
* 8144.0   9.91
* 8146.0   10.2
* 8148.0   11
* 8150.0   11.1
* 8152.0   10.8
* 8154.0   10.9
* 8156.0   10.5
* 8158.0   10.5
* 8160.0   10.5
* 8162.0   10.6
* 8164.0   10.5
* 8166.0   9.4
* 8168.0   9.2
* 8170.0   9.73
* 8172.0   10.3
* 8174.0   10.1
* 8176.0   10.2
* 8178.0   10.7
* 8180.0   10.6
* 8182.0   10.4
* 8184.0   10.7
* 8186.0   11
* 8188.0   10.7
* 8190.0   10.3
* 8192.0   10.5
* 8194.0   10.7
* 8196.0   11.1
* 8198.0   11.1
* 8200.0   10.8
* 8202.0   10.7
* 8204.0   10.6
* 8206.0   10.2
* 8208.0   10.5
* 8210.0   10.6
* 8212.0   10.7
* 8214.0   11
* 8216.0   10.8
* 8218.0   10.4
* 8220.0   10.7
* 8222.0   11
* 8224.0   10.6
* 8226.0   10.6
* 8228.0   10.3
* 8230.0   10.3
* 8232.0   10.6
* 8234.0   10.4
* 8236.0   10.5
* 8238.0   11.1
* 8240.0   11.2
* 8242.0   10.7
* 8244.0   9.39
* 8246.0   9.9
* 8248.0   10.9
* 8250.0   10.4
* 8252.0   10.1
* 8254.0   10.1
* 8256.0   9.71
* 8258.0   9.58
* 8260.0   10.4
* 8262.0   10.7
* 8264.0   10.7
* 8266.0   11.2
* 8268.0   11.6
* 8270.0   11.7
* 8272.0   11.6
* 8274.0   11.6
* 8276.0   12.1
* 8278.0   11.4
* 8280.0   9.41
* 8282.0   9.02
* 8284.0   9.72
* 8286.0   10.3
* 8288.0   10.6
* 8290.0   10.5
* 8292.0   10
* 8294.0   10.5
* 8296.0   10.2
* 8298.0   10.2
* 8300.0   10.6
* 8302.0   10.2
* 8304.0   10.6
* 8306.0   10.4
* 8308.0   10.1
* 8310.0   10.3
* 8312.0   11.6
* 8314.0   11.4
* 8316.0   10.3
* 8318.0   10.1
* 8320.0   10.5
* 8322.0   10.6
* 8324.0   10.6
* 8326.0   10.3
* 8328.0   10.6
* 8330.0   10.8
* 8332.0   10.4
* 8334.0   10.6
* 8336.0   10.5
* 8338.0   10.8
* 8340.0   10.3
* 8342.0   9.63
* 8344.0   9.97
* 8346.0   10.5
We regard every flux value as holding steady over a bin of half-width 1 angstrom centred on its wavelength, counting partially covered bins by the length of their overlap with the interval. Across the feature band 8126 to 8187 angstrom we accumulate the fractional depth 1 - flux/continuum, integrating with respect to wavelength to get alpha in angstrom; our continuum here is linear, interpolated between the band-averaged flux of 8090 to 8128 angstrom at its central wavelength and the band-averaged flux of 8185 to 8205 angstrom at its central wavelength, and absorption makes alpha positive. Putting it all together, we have 1.5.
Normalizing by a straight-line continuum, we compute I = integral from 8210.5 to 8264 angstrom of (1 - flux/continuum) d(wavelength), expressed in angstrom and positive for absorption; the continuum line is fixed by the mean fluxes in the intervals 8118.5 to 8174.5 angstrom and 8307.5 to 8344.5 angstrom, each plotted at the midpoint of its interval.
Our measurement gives -0.74 angstrom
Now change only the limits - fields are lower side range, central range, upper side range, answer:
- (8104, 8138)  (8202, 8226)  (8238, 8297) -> -0.72 angstrom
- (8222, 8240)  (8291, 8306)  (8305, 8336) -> 0.35 angstrom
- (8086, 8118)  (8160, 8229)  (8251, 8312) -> -1.30 angstrom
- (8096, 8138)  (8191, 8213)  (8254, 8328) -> -0.90 angstrom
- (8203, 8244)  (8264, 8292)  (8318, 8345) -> -0.74 angstrom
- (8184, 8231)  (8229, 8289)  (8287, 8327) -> 0.02 angstrom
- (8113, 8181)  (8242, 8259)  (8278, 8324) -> 0.41 angstrom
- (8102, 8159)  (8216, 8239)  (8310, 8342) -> -0.56 angstrom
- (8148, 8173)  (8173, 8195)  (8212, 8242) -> -0.13 angstrom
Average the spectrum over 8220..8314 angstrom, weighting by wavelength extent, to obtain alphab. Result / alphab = 10.5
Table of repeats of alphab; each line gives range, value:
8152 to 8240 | 10.5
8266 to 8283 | 11.1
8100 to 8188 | 10.2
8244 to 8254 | 10.2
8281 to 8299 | 10.1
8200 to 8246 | 10.6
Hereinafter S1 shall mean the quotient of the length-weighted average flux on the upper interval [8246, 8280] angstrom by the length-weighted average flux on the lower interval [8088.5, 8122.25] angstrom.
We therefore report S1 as 1.1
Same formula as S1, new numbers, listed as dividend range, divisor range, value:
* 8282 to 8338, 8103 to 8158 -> 1.03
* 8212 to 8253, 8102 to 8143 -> 1.06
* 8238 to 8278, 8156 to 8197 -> 1.03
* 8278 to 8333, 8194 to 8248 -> 0.98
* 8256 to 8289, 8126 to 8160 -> 1.05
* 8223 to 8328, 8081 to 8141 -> 1.06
